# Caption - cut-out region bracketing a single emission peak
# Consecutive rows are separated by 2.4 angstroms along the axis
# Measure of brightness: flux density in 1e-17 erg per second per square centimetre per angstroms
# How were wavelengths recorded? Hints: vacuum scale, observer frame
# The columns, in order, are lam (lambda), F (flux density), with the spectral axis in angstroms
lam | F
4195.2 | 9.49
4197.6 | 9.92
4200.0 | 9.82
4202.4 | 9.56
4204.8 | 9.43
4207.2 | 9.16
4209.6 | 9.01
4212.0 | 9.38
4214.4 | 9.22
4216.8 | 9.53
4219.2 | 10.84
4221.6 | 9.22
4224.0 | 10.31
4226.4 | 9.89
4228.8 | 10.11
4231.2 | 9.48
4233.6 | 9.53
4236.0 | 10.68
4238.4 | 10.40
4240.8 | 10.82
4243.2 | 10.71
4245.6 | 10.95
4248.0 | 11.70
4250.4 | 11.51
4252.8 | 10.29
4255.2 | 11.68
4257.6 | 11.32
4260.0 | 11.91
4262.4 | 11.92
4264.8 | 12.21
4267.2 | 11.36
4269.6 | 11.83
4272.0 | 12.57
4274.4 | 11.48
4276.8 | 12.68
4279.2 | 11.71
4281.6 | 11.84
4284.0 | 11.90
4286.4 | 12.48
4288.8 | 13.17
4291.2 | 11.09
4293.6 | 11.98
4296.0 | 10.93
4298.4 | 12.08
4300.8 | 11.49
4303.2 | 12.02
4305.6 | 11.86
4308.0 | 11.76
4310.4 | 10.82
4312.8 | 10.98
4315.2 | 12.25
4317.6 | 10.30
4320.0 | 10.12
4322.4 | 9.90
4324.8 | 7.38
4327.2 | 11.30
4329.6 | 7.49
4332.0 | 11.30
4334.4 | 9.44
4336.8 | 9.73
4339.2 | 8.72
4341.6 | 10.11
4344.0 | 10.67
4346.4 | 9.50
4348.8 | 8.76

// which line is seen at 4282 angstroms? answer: C III]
